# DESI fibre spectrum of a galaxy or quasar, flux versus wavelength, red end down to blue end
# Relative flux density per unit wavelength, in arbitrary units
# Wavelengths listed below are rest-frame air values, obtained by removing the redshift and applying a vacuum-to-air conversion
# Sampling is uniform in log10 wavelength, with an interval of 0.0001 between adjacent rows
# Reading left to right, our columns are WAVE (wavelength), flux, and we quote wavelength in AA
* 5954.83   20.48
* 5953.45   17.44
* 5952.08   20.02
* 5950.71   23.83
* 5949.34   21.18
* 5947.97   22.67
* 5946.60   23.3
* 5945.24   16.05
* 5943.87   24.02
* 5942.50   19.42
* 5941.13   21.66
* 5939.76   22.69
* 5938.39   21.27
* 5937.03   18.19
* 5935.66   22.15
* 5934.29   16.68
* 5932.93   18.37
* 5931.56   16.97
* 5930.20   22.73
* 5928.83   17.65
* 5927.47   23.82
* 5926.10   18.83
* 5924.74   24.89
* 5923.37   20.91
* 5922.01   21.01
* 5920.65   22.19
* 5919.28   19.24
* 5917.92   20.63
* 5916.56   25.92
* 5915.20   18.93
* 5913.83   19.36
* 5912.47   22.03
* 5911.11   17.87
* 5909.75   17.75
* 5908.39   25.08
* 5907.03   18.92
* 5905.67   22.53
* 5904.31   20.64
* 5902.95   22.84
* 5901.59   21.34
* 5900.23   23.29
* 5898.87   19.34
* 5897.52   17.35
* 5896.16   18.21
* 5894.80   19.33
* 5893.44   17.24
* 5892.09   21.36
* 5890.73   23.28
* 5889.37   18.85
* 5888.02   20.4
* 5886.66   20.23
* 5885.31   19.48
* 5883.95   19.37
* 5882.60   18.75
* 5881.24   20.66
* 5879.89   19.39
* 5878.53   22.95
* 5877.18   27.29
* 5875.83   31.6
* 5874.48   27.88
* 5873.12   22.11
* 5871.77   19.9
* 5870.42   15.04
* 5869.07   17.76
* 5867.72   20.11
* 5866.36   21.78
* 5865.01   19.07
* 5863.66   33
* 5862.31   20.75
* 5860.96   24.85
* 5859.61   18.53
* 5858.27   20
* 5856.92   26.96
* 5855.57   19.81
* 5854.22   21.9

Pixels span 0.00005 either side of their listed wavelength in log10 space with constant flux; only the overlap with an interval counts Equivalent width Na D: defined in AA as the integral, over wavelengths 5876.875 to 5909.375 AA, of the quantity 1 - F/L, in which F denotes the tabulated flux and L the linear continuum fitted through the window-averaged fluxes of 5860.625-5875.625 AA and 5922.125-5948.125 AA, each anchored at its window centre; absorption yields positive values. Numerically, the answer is 1.48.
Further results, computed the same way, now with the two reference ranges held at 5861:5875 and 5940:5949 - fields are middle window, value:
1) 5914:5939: 0.98 AA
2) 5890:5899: 0.90 AA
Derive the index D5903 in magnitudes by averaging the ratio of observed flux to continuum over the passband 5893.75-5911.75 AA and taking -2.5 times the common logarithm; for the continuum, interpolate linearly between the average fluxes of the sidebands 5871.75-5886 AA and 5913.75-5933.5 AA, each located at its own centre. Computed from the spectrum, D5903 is 0.07 mag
